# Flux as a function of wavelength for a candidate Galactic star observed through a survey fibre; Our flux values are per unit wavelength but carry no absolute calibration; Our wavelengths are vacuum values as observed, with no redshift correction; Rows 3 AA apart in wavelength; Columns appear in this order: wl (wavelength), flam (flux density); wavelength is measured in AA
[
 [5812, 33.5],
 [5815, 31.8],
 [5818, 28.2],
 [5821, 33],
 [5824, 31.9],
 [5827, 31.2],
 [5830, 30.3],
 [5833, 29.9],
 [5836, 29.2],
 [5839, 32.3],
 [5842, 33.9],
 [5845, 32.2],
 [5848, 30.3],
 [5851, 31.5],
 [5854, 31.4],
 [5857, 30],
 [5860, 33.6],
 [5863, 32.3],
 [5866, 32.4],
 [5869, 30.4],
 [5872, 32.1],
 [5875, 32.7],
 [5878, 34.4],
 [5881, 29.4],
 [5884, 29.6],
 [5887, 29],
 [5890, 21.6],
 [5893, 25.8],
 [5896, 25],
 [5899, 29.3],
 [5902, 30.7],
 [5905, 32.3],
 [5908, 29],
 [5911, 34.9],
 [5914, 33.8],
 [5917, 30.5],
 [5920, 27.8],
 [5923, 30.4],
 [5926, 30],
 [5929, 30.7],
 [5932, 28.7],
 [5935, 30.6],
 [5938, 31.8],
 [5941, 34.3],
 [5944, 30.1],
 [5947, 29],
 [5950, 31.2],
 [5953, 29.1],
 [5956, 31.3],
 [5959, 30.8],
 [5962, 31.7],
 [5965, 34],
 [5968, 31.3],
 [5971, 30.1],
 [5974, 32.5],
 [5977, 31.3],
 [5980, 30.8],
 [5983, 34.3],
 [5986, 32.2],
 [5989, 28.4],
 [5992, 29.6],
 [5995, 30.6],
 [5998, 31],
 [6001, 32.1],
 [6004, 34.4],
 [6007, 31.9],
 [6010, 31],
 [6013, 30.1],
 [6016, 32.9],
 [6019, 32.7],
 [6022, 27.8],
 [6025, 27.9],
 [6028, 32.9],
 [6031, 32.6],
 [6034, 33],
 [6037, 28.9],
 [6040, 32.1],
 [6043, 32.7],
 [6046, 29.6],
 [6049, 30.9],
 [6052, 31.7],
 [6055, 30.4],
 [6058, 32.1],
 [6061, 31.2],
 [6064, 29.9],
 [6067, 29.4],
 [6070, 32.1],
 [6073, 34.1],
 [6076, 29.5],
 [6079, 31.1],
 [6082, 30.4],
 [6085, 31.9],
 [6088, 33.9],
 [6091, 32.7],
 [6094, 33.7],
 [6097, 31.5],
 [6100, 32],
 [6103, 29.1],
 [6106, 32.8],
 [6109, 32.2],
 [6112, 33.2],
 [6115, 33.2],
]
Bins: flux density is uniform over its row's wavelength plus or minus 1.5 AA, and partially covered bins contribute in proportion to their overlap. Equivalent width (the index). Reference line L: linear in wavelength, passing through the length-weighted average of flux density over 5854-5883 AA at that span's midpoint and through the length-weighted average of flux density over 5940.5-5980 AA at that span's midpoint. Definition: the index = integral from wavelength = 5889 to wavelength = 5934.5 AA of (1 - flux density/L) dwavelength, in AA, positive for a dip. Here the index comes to 3.0 AA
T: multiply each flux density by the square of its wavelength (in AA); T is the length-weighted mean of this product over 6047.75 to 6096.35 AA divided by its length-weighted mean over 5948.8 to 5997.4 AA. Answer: 1.05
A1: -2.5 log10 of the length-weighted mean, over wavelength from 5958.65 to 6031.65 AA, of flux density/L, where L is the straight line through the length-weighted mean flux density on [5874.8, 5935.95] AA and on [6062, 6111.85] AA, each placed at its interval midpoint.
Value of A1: -0.02 mag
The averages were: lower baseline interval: 29.8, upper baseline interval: 31.7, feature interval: 31.4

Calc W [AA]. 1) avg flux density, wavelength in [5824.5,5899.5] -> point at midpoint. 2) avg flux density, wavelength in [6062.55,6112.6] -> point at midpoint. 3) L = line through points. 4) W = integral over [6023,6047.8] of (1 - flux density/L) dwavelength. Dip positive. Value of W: 0.2 AA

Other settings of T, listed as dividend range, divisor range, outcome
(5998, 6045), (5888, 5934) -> 1.11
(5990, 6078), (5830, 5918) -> 1.07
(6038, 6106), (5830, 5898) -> 1.11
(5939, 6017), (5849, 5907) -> 1.08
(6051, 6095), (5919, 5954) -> 1.09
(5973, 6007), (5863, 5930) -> 1.08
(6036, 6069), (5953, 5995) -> 1.01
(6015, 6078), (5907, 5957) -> 1.05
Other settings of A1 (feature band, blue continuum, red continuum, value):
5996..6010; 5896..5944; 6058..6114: -0.03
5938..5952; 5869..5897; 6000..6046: -0.04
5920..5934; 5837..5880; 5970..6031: 0.07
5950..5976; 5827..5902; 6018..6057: -0.02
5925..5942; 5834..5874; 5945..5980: 0.01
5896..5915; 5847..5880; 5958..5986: 0.03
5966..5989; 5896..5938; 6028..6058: -0.02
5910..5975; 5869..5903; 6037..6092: -0.05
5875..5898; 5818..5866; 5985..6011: 0.12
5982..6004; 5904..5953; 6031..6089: -0.01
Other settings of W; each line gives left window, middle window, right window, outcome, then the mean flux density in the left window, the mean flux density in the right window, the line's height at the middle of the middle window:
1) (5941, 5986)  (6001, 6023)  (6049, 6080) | -0.3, 31.4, 31.1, 31.3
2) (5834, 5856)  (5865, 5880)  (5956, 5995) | -0.4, 31.5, 31.4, 31.5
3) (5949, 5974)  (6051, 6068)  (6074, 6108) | 0.4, 31.3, 31.7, 31.6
